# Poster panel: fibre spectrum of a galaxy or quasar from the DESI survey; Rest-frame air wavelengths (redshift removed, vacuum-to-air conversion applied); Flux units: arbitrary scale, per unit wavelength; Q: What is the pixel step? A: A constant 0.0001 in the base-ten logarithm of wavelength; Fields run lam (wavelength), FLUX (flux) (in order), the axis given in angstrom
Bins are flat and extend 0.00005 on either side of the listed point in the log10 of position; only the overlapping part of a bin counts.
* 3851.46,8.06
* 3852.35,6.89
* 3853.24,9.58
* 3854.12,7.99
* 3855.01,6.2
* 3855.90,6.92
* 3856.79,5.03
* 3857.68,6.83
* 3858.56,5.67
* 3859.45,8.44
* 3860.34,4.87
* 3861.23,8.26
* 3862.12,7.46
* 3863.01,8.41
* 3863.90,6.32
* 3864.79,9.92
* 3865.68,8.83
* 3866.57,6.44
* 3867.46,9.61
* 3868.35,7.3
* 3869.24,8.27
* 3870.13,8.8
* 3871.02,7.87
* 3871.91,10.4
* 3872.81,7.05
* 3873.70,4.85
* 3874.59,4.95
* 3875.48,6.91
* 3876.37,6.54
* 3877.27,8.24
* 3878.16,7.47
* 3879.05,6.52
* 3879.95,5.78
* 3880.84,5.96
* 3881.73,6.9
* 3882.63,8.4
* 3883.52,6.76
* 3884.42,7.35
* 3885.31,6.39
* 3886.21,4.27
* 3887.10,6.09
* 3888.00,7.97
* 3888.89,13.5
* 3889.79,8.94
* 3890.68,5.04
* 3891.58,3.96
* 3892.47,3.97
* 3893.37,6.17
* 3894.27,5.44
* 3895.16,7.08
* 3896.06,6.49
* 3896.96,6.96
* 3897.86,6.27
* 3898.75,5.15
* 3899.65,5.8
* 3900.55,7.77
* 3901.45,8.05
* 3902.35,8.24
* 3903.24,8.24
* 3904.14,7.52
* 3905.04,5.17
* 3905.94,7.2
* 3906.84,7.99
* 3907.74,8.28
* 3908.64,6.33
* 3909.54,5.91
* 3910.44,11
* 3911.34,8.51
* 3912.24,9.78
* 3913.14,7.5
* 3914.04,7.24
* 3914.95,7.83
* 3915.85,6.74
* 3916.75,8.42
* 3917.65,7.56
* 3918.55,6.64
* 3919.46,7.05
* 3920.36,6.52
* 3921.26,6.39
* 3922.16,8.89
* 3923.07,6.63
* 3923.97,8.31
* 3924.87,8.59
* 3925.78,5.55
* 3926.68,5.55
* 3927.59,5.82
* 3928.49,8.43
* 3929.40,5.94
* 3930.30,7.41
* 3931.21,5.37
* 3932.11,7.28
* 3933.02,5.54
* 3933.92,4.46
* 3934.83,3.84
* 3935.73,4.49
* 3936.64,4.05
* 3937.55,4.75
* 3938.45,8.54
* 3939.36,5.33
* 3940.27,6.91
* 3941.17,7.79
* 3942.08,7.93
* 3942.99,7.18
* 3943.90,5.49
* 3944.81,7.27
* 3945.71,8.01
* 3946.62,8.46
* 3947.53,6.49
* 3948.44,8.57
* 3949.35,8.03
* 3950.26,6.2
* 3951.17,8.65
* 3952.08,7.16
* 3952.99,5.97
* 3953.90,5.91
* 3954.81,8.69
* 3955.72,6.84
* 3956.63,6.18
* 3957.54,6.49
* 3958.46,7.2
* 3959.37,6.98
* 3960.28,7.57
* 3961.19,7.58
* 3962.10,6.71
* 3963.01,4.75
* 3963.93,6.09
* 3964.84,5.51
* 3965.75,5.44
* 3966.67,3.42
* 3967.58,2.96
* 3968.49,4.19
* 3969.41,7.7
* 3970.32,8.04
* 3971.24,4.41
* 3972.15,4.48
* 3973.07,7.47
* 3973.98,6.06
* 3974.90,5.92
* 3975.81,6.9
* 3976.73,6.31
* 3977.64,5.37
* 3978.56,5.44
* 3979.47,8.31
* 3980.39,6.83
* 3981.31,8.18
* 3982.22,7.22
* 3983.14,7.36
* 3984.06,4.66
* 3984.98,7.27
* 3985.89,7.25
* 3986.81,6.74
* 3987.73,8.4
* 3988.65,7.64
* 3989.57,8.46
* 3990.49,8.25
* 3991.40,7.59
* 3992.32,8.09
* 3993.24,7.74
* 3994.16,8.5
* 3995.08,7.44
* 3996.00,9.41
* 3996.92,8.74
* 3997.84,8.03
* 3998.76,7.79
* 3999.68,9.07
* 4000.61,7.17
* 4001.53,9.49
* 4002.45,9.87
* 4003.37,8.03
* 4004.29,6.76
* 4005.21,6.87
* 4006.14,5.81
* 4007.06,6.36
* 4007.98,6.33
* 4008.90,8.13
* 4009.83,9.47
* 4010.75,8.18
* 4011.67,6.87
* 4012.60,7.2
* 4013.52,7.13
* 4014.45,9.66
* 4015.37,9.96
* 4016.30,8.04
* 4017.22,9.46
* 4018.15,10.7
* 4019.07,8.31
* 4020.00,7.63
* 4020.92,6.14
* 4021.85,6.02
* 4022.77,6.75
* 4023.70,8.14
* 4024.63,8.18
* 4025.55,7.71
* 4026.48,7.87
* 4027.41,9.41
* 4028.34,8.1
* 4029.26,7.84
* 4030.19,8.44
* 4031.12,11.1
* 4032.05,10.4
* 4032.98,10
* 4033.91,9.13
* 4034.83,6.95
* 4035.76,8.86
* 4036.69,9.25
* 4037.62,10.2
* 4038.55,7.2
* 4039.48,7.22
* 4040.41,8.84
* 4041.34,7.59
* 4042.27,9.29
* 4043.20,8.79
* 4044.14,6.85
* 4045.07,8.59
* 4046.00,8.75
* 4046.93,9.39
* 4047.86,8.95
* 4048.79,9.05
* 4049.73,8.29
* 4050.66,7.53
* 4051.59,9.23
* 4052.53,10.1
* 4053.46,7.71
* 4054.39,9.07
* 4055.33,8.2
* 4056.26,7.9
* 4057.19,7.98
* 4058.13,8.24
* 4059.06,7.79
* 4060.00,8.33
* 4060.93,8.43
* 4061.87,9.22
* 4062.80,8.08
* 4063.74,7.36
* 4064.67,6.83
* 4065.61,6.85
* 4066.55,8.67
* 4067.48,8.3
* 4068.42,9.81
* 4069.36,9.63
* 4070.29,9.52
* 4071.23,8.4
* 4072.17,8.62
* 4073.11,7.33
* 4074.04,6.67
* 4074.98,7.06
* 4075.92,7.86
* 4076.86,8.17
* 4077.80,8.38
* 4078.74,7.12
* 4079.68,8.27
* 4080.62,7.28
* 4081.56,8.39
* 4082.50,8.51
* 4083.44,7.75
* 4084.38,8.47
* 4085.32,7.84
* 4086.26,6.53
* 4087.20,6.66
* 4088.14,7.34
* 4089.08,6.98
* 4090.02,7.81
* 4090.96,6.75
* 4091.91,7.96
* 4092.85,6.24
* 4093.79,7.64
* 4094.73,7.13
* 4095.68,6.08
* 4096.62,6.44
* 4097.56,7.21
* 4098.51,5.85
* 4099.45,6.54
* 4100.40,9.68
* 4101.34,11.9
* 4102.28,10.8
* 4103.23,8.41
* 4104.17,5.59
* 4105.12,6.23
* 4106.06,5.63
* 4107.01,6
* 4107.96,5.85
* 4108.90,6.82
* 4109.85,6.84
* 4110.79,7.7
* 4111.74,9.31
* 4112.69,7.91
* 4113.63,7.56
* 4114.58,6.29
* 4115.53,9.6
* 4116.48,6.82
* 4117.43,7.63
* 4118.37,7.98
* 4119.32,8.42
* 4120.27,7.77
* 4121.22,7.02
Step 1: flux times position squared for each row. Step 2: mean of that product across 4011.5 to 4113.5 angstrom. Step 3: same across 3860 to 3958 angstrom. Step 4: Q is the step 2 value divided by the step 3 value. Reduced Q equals 1.23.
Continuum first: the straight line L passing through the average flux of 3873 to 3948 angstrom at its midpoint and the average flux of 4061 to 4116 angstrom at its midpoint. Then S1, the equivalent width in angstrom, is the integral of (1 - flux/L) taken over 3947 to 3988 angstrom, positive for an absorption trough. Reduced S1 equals 3.4 angstrom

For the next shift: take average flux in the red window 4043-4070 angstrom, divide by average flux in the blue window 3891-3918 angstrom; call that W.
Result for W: 1.19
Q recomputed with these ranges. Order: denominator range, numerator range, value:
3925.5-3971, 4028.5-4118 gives 1.33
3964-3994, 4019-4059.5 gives 1.32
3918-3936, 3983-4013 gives 1.24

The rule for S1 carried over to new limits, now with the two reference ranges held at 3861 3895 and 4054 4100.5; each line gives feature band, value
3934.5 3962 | 2.1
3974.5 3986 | 1.2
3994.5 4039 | -3.8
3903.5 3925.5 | -0.9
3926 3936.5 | 2.2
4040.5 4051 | -1.1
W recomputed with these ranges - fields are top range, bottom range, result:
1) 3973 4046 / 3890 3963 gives 1.15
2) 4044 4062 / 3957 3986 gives 1.36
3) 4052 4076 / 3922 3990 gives 1.25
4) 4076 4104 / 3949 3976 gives 1.22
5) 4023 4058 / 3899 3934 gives 1.19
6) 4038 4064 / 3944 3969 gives 1.28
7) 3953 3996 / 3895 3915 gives 0.90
